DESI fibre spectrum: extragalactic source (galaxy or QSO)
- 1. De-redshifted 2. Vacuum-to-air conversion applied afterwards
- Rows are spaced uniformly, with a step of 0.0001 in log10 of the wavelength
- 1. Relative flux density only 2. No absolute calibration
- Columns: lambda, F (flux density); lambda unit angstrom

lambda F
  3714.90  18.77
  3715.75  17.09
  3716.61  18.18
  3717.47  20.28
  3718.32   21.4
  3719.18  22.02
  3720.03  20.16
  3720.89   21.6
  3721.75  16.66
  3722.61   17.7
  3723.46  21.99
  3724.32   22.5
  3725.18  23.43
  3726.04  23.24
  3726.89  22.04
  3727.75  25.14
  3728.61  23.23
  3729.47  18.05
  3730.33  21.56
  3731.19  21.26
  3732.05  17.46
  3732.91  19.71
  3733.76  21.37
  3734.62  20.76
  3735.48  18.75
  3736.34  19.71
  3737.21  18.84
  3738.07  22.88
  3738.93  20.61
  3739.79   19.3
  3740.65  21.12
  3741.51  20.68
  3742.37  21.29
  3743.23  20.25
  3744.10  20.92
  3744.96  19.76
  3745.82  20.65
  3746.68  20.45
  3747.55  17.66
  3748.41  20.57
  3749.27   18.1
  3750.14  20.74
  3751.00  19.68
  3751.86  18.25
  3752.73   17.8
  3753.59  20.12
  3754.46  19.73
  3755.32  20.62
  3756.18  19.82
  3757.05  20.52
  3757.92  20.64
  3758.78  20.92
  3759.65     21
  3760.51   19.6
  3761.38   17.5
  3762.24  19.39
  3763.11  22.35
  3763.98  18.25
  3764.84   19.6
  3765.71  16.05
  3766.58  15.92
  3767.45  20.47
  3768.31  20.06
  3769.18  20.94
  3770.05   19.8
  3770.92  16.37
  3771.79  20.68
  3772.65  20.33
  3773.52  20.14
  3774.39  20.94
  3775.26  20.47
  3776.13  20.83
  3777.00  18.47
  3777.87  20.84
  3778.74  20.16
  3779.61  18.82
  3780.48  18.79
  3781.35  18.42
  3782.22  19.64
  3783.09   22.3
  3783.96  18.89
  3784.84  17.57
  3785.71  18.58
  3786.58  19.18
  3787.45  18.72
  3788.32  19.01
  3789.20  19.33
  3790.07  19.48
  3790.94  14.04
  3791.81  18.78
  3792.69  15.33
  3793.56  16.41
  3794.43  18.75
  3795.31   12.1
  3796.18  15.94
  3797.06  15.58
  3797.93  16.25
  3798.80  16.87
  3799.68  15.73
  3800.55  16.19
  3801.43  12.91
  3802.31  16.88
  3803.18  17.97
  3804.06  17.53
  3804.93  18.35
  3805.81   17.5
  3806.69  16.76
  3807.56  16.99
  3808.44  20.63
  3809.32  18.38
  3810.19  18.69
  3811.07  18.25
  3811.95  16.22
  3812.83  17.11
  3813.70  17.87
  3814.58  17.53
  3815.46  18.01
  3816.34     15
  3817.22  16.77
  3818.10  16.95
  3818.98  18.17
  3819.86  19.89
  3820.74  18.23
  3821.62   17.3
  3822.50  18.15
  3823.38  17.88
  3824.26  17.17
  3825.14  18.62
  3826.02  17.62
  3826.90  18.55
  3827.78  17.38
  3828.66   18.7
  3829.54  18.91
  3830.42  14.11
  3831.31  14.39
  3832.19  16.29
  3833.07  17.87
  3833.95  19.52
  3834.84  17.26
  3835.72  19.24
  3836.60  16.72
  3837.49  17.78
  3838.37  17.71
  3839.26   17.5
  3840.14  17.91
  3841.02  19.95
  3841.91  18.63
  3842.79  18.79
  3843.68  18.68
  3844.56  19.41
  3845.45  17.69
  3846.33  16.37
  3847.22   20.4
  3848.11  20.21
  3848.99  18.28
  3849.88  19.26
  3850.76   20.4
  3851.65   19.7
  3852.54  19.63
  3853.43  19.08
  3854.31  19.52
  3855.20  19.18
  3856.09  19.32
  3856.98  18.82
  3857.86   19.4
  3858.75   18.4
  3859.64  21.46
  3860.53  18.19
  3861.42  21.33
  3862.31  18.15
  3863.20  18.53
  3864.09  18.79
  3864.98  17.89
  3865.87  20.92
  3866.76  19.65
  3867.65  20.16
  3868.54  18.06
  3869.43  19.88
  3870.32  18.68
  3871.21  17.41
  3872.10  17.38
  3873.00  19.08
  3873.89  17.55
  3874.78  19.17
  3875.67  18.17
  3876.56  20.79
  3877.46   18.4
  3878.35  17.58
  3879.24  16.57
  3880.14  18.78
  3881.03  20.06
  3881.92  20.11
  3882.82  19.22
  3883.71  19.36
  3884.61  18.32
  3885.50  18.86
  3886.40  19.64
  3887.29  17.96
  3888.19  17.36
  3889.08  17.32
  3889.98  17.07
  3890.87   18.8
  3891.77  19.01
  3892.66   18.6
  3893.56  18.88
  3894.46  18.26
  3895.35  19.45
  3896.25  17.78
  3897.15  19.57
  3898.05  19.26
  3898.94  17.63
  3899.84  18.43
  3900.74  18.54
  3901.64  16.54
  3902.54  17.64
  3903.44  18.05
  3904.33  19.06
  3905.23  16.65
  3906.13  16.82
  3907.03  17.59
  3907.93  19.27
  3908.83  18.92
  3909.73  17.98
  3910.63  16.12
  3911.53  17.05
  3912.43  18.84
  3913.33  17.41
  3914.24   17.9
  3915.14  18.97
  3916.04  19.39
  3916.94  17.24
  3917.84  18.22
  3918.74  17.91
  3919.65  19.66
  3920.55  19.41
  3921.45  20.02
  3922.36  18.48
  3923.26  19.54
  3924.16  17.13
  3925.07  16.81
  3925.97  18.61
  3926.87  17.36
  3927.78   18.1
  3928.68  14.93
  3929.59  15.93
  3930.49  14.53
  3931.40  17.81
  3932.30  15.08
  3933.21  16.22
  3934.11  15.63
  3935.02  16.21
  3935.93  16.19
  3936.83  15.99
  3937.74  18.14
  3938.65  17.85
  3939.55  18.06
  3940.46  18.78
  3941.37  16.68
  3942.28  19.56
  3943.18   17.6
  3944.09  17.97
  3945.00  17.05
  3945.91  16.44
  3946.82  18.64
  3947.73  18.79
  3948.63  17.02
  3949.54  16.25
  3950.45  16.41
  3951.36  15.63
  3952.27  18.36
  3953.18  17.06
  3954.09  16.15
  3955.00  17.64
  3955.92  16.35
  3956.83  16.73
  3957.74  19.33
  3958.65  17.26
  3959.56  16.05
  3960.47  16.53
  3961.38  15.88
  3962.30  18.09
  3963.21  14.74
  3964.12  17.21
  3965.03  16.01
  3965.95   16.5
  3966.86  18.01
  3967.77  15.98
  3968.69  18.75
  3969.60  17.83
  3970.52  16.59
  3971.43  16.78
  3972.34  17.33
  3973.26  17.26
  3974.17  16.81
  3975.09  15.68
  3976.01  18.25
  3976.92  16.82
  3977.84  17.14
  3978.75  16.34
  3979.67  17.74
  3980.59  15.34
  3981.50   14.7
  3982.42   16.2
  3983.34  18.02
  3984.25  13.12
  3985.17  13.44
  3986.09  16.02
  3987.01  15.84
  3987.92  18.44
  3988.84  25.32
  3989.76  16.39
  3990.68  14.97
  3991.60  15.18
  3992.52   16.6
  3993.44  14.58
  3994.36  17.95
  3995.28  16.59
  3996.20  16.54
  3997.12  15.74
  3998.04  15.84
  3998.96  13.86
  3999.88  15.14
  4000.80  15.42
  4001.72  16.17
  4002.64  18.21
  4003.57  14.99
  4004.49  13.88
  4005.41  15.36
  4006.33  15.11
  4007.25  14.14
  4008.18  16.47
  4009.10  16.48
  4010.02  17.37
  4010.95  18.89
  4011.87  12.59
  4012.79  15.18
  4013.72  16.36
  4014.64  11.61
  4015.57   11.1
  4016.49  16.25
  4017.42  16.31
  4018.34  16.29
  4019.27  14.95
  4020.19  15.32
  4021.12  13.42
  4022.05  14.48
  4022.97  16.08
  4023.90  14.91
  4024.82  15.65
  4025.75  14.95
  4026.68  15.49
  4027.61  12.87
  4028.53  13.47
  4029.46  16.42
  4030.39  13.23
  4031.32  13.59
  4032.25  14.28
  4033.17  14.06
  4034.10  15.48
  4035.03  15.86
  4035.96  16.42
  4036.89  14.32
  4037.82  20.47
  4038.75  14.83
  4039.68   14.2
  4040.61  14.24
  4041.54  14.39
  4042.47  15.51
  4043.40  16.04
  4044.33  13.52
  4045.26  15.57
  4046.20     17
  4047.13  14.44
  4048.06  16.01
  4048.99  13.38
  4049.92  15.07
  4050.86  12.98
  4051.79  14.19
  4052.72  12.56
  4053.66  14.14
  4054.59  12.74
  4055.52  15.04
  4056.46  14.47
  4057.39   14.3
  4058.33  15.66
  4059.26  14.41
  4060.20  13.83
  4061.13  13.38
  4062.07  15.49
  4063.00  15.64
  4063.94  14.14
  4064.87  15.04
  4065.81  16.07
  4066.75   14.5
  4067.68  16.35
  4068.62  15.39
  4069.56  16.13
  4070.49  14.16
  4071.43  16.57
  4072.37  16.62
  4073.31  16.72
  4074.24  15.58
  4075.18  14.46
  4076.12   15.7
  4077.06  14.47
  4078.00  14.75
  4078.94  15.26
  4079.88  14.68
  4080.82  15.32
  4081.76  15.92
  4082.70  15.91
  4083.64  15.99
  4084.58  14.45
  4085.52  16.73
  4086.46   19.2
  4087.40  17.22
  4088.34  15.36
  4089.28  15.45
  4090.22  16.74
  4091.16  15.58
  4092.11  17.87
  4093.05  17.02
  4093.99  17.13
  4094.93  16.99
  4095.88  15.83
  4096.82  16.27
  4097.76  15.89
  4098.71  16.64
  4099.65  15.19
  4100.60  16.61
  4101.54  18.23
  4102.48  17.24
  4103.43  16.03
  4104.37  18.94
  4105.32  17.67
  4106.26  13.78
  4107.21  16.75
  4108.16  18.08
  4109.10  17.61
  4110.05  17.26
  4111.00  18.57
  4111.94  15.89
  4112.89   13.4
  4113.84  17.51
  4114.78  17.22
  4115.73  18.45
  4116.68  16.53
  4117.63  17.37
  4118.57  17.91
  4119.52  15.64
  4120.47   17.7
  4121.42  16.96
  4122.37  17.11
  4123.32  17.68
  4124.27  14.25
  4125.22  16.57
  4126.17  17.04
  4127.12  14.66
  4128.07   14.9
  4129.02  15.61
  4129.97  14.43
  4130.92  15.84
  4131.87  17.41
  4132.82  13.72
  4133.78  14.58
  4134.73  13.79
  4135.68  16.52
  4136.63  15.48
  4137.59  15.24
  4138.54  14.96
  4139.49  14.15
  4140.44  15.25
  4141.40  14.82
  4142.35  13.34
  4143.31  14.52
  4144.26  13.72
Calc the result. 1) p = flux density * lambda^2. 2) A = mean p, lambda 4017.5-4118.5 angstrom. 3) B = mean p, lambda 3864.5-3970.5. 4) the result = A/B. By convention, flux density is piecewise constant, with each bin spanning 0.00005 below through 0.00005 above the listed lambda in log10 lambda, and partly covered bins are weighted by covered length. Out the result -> 0.94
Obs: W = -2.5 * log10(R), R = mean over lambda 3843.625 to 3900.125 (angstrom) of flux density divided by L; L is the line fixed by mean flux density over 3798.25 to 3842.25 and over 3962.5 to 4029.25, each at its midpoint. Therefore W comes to -0.109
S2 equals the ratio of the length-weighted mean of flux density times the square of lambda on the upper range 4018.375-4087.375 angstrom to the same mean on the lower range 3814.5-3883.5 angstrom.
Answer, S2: 0.90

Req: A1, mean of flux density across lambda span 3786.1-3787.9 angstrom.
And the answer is 19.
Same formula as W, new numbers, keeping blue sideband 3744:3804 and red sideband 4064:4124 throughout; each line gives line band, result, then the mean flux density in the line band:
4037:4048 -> 0.086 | 15.5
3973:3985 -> 0.057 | 16.3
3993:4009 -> 0.092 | 15.7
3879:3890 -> -0.040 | 18.6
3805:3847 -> 0.035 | 17.8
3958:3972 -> 0.029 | 16.9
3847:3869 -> -0.073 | 19.4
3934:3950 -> 0.005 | 17.4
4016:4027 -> 0.106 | 15.3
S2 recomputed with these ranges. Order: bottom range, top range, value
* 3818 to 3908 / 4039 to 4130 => 0.96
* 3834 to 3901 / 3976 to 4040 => 0.89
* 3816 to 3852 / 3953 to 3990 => 1.00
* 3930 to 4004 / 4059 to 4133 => 1.03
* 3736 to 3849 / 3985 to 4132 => 0.97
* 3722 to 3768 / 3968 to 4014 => 0.92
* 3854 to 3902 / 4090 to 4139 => 0.98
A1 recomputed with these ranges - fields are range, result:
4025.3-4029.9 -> 14.6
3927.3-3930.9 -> 15.9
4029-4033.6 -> 14.3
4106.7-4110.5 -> 17.4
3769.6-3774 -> 19.5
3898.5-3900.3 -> 18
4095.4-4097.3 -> 16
